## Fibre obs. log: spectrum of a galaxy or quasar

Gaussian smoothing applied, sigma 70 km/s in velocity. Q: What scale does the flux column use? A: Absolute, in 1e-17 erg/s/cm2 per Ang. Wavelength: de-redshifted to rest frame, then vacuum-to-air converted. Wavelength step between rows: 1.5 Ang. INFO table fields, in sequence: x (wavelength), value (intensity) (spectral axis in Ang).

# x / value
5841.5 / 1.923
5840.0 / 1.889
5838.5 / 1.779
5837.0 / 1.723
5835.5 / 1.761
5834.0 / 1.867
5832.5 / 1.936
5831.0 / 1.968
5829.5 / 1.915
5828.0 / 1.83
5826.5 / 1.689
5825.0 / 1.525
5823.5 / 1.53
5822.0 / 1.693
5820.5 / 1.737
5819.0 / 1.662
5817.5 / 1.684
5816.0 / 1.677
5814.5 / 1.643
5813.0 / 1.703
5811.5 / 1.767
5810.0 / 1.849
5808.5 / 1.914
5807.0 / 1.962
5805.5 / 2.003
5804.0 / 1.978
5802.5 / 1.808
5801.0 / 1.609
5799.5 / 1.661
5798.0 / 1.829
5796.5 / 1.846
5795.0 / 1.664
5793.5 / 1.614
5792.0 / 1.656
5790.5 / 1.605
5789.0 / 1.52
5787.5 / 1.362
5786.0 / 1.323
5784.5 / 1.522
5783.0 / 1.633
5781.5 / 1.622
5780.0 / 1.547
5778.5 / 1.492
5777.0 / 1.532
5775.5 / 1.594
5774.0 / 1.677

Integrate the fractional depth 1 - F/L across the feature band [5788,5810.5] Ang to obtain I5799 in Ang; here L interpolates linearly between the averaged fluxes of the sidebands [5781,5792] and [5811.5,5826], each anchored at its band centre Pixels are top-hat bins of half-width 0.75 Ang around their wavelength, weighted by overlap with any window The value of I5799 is -2.67 Ang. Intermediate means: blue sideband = 1.52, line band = 1.76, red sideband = 1.66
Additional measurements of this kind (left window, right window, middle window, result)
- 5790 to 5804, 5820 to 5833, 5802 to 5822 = -0.69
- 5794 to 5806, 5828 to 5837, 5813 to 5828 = 1.47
